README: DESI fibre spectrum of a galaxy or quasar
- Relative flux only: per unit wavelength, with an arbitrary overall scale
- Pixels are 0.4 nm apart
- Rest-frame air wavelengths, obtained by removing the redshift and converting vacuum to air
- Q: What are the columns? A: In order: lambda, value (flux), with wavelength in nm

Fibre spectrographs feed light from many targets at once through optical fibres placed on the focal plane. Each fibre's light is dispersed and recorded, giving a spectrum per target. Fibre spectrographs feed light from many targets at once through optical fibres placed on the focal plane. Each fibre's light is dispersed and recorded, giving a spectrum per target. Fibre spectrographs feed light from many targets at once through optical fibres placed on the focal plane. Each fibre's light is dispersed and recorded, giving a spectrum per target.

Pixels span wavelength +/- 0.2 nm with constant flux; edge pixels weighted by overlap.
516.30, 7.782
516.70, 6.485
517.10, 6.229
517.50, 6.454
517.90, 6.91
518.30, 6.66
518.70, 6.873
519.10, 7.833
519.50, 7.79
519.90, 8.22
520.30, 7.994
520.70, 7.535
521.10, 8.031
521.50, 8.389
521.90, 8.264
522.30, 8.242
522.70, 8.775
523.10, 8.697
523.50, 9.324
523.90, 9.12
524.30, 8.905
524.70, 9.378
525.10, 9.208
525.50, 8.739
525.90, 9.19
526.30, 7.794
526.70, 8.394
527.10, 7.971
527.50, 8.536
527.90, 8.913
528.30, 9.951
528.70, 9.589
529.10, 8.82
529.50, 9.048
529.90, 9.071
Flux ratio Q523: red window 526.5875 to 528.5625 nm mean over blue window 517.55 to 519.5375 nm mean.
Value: 1.2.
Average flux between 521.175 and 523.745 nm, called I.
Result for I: 8.6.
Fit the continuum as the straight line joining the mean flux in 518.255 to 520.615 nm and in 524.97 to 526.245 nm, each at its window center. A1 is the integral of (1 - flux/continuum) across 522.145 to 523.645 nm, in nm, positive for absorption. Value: -0.08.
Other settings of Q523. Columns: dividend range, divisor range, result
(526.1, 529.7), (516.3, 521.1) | 1.21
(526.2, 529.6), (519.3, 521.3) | 1.11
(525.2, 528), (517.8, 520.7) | 1.14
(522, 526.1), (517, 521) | 1.23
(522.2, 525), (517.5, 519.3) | 1.28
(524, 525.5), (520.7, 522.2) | 1.12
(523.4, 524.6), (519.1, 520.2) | 1.14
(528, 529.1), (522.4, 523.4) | 1.09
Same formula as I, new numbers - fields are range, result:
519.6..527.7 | 8.53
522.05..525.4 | 8.94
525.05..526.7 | 8.65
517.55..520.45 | 7.41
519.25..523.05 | 8.16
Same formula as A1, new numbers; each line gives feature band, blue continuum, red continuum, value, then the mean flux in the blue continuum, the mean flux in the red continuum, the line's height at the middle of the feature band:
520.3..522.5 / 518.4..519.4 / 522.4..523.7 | 0.05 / 7.33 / 8.88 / 8.26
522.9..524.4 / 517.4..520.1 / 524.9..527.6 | -0.17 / 7.28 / 8.55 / 8.11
